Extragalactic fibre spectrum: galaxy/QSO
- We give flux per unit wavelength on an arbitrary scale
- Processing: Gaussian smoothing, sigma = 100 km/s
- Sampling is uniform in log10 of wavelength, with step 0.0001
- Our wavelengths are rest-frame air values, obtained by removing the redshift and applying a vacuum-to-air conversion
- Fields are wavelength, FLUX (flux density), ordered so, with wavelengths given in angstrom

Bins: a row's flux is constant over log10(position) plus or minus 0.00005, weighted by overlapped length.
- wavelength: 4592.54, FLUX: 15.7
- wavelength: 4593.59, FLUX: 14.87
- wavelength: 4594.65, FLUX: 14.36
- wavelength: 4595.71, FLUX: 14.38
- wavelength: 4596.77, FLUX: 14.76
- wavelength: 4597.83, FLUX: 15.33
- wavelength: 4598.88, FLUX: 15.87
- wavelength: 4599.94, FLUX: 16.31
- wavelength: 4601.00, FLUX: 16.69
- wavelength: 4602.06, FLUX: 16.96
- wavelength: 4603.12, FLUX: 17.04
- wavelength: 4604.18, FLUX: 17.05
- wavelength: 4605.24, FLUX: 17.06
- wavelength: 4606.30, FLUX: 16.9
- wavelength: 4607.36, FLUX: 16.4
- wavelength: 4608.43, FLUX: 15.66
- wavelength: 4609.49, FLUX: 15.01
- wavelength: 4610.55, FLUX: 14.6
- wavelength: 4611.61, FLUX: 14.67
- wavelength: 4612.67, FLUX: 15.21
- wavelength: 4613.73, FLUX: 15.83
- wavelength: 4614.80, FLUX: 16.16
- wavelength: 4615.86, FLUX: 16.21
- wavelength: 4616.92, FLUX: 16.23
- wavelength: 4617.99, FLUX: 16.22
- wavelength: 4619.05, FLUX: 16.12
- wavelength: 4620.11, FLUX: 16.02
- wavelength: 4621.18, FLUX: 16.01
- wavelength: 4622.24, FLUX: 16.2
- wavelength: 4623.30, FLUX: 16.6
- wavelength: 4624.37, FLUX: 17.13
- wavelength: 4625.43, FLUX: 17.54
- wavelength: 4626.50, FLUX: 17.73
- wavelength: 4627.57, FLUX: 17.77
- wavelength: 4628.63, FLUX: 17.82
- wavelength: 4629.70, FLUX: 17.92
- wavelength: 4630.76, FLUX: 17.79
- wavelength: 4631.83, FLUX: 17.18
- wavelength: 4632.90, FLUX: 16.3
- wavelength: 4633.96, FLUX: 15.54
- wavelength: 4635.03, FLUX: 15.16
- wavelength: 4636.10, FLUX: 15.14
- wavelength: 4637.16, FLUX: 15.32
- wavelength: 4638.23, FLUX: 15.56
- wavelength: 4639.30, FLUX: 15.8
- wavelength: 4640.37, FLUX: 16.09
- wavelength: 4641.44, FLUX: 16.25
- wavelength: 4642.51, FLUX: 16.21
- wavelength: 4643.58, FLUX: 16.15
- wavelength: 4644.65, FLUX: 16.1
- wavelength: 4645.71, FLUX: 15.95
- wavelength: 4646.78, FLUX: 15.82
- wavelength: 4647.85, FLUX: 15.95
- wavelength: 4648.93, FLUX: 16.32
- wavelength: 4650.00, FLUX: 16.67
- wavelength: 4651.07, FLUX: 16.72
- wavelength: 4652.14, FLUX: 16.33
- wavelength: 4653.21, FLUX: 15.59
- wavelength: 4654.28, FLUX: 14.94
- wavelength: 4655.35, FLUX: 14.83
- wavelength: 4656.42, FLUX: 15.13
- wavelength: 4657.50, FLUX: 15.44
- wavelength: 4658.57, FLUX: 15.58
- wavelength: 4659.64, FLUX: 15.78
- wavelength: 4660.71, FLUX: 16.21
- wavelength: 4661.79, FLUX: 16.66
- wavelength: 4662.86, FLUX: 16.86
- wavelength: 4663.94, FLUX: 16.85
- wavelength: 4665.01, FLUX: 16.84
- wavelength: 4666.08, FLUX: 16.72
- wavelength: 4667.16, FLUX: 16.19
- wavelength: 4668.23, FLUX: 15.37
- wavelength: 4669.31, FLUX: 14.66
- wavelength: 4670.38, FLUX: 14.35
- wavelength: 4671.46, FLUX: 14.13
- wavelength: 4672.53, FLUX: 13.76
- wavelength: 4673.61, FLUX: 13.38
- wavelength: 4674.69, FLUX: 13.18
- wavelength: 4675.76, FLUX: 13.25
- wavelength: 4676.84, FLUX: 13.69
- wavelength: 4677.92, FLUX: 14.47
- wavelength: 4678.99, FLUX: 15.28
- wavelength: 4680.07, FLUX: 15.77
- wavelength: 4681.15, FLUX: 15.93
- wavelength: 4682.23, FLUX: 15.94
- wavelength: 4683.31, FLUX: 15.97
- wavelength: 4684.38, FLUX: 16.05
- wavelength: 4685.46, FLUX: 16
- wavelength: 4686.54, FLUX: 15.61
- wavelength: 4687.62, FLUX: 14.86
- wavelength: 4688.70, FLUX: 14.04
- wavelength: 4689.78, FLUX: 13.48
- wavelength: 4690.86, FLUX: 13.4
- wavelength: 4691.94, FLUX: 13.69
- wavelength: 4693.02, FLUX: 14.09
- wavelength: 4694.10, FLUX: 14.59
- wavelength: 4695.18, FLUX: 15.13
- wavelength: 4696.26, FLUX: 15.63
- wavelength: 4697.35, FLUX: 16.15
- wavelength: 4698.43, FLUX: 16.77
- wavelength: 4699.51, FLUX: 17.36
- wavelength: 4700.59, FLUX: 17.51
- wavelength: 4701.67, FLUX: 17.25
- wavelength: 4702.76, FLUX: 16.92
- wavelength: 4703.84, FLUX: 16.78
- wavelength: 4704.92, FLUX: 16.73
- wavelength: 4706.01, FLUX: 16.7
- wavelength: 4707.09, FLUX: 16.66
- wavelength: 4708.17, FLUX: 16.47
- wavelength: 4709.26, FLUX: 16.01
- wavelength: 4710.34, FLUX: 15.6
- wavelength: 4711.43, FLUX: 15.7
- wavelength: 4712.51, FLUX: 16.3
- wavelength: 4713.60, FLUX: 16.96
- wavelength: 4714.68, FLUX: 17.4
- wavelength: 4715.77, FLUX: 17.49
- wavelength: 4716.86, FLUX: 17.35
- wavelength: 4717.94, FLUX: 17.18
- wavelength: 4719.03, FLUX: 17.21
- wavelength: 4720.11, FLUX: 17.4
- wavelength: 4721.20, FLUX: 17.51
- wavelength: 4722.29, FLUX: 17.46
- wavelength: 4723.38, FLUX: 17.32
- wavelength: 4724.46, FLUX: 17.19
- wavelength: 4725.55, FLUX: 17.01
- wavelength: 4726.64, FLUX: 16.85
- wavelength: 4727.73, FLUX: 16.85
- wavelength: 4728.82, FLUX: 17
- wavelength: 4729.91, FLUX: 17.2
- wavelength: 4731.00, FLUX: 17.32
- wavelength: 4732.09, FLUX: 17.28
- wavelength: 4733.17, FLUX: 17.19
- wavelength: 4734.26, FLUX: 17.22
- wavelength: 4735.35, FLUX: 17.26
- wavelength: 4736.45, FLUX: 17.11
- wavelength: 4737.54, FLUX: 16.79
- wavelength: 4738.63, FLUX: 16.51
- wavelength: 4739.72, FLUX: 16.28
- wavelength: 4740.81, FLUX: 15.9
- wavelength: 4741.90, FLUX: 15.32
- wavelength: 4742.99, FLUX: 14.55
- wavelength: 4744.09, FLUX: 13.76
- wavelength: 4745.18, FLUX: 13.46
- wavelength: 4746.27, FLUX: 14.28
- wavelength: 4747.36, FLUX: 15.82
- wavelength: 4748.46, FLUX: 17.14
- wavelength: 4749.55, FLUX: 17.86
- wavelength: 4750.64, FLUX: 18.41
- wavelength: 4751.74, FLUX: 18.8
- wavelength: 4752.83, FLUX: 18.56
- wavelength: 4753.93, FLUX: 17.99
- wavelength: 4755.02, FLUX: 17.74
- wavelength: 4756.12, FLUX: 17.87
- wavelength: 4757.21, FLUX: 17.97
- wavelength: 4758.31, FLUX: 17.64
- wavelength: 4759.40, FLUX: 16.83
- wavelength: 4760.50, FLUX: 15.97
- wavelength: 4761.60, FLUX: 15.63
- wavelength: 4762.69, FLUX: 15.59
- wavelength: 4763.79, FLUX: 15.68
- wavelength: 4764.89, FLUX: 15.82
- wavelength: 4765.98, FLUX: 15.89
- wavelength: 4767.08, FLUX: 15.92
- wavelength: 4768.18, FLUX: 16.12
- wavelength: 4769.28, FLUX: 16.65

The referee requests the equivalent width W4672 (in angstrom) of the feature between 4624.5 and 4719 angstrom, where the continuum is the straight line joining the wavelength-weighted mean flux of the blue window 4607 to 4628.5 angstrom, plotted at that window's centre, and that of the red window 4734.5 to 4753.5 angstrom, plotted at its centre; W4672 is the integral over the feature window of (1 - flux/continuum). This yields 2.2 angstrom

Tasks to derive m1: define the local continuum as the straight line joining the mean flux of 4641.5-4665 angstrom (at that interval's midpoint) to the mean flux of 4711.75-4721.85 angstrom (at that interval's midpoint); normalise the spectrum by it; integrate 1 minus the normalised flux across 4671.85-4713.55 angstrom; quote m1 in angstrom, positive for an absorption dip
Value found 3.3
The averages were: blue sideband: 16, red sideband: 17.2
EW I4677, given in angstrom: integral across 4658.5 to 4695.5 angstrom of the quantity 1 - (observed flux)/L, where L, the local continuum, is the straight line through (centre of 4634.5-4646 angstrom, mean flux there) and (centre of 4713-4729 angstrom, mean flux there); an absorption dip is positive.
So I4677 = 3.1 angstrom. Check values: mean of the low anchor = 15.8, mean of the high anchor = 17.2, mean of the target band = 15.1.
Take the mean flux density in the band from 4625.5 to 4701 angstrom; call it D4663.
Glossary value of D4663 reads 15.7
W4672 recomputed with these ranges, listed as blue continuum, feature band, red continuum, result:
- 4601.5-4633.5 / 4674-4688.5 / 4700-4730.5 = 1.5 angstrom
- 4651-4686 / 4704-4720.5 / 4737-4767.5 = -0.8 angstrom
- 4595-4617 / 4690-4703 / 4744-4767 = 0.6 angstrom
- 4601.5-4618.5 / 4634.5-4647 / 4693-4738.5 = 0.4 angstrom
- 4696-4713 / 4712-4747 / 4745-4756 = 0.5 angstrom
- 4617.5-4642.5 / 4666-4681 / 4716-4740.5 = 2.0 angstrom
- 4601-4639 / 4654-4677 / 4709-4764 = 1.8 angstrom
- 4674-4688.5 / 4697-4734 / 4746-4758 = -1.6 angstrom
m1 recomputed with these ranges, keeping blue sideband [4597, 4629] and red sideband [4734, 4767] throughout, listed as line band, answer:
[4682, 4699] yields 1.4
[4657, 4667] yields 0.0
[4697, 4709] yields -0.3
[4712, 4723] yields -0.5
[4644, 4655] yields 0.2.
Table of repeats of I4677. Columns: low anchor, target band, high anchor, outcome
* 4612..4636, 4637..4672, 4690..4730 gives 1.4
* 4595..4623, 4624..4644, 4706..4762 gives -0.5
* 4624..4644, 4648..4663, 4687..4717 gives 0.4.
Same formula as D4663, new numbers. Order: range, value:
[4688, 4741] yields 16.5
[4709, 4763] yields 16.8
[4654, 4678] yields 15.2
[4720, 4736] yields 17.2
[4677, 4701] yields 15.3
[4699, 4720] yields 16.8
